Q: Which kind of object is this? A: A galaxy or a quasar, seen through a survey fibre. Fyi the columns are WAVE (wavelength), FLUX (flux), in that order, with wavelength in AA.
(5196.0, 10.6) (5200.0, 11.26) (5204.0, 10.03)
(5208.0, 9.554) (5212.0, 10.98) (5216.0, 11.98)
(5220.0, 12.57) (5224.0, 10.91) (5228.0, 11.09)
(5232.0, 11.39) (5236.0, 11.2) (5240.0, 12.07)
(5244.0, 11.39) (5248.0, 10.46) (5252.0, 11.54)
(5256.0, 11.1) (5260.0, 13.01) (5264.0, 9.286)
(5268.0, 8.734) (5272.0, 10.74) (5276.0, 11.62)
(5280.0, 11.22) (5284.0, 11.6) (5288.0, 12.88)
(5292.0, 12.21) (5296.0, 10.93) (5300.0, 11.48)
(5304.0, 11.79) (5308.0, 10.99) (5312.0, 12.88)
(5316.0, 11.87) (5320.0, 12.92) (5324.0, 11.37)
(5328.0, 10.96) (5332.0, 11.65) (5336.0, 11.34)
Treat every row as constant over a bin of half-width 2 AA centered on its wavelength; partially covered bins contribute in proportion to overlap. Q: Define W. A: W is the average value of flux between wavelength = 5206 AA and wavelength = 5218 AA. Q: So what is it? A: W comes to 10.8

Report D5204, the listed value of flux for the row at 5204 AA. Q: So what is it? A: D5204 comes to 10.03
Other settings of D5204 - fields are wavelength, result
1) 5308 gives 10.99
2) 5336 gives 11.34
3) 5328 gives 10.96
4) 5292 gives 12.21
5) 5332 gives 11.65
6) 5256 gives 11.1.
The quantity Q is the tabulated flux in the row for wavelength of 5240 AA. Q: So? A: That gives 12.07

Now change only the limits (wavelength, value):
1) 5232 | 11.39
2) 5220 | 12.57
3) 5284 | 11.6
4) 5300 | 11.48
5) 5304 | 11.79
